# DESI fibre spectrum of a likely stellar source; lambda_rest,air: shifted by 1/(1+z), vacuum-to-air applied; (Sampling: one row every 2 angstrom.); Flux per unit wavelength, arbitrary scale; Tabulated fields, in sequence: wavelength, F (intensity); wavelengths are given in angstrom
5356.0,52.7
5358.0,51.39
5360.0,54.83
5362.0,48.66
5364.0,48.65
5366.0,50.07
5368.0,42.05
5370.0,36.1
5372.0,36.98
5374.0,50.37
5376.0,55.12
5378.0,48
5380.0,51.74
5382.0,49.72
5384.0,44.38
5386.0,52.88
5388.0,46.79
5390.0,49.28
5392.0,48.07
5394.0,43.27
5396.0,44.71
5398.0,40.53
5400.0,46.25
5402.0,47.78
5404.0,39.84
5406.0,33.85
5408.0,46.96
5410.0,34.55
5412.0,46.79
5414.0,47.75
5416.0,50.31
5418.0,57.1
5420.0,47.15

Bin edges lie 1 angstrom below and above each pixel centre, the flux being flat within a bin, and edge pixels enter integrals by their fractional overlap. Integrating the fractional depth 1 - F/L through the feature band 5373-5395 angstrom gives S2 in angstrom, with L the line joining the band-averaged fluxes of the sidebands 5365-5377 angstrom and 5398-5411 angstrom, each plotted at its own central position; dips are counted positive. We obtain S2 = -2.7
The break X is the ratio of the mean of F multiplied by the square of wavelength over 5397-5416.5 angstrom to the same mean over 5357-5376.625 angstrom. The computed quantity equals 0.9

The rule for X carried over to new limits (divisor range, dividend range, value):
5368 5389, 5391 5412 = 0.92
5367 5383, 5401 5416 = 0.94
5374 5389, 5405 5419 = 0.92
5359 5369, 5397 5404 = 0.92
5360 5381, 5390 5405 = 0.96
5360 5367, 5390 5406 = 0.89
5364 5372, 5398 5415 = 1.02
